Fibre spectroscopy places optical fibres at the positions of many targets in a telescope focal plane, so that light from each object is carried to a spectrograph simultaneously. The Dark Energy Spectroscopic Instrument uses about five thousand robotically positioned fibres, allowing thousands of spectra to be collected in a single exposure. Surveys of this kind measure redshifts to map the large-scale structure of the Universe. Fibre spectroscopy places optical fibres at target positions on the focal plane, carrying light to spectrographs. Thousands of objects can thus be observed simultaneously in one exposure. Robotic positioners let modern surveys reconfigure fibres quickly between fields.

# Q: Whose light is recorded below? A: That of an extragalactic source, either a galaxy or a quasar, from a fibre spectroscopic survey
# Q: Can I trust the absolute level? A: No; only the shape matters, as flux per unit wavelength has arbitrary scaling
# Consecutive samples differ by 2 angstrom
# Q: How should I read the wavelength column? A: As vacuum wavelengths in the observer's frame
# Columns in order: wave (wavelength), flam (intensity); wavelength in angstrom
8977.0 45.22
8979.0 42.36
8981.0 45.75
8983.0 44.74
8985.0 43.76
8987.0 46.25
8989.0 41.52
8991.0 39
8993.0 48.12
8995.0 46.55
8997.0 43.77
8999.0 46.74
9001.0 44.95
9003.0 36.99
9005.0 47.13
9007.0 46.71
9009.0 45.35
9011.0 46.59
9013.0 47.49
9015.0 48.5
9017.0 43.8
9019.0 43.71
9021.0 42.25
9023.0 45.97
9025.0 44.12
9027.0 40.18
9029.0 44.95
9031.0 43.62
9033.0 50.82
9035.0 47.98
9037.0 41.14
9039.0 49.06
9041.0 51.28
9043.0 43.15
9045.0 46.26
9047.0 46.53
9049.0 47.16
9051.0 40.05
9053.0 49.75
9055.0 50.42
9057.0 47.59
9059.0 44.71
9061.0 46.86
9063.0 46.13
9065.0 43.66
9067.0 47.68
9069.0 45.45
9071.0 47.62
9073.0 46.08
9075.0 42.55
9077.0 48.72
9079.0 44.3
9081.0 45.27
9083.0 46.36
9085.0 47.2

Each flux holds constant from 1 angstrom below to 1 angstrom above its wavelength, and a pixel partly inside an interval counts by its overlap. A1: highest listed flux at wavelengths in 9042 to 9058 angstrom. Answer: 50.42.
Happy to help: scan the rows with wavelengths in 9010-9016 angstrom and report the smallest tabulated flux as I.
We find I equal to 46.59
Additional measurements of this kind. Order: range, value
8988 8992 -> 39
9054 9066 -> 43.66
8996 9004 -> 36.99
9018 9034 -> 40.18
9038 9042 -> 49.06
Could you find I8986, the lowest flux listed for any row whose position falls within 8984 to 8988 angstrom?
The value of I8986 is 43.76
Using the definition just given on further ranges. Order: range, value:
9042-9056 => 40.05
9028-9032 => 43.62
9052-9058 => 47.59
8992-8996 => 46.55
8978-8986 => 42.36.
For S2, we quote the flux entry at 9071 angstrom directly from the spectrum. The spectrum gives 47.62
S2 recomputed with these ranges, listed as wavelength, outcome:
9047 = 46.53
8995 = 46.55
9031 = 43.62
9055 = 50.42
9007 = 46.71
